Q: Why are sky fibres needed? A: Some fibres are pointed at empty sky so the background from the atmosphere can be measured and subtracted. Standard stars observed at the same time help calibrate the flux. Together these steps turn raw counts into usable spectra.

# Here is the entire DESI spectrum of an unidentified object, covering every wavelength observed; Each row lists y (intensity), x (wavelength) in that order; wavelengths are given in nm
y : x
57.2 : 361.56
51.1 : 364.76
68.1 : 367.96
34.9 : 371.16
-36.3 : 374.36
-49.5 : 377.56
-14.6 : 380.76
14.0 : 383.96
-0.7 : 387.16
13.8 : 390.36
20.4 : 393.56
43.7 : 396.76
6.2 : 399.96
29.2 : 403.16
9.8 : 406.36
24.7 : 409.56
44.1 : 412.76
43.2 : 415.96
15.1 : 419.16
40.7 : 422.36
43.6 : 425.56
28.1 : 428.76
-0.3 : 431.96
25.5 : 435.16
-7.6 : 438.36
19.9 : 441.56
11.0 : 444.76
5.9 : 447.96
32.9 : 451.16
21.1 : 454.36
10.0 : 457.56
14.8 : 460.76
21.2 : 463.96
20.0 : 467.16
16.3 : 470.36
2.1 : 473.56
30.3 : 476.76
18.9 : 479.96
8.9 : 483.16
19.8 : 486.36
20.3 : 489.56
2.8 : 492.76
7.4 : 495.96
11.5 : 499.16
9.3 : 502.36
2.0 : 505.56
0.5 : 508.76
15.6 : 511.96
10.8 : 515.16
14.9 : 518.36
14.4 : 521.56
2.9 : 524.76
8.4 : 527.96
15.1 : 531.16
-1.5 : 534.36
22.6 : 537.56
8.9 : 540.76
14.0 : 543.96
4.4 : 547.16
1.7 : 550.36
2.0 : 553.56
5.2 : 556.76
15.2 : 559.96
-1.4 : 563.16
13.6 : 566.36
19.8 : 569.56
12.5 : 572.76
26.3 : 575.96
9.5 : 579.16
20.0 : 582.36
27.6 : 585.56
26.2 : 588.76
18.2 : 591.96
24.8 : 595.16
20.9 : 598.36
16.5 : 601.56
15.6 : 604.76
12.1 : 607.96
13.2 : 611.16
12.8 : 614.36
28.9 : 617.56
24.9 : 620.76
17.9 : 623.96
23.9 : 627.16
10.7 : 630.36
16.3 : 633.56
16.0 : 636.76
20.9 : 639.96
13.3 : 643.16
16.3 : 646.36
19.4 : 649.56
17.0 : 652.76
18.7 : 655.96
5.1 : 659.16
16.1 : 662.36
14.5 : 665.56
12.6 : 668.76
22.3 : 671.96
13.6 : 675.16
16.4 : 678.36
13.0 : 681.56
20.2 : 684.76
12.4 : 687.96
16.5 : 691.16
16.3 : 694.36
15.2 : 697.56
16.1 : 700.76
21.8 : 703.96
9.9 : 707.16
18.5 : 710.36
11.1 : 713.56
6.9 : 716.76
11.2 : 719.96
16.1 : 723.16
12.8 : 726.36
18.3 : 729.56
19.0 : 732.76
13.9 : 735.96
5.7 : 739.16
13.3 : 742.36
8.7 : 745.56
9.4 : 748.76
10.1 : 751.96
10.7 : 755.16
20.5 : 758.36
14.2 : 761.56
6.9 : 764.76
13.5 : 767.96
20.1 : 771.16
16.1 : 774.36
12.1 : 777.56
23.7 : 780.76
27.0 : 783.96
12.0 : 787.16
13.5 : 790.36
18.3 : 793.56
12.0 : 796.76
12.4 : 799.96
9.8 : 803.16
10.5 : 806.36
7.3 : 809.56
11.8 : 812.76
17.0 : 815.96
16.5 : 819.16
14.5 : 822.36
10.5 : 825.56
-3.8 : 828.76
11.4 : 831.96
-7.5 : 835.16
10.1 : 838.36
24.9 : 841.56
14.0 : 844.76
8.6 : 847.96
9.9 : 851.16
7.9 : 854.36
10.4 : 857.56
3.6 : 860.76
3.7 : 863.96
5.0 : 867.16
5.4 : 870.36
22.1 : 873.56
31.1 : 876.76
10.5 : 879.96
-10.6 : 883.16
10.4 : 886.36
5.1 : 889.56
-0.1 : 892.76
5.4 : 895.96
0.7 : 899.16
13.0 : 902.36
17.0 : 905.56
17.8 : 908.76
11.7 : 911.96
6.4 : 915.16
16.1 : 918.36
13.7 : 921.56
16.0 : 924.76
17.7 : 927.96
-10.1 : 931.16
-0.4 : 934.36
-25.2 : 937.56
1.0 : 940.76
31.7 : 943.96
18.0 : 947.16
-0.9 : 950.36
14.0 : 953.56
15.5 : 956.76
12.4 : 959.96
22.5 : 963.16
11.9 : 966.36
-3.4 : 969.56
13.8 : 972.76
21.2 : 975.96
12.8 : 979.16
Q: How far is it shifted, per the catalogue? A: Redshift 1.35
